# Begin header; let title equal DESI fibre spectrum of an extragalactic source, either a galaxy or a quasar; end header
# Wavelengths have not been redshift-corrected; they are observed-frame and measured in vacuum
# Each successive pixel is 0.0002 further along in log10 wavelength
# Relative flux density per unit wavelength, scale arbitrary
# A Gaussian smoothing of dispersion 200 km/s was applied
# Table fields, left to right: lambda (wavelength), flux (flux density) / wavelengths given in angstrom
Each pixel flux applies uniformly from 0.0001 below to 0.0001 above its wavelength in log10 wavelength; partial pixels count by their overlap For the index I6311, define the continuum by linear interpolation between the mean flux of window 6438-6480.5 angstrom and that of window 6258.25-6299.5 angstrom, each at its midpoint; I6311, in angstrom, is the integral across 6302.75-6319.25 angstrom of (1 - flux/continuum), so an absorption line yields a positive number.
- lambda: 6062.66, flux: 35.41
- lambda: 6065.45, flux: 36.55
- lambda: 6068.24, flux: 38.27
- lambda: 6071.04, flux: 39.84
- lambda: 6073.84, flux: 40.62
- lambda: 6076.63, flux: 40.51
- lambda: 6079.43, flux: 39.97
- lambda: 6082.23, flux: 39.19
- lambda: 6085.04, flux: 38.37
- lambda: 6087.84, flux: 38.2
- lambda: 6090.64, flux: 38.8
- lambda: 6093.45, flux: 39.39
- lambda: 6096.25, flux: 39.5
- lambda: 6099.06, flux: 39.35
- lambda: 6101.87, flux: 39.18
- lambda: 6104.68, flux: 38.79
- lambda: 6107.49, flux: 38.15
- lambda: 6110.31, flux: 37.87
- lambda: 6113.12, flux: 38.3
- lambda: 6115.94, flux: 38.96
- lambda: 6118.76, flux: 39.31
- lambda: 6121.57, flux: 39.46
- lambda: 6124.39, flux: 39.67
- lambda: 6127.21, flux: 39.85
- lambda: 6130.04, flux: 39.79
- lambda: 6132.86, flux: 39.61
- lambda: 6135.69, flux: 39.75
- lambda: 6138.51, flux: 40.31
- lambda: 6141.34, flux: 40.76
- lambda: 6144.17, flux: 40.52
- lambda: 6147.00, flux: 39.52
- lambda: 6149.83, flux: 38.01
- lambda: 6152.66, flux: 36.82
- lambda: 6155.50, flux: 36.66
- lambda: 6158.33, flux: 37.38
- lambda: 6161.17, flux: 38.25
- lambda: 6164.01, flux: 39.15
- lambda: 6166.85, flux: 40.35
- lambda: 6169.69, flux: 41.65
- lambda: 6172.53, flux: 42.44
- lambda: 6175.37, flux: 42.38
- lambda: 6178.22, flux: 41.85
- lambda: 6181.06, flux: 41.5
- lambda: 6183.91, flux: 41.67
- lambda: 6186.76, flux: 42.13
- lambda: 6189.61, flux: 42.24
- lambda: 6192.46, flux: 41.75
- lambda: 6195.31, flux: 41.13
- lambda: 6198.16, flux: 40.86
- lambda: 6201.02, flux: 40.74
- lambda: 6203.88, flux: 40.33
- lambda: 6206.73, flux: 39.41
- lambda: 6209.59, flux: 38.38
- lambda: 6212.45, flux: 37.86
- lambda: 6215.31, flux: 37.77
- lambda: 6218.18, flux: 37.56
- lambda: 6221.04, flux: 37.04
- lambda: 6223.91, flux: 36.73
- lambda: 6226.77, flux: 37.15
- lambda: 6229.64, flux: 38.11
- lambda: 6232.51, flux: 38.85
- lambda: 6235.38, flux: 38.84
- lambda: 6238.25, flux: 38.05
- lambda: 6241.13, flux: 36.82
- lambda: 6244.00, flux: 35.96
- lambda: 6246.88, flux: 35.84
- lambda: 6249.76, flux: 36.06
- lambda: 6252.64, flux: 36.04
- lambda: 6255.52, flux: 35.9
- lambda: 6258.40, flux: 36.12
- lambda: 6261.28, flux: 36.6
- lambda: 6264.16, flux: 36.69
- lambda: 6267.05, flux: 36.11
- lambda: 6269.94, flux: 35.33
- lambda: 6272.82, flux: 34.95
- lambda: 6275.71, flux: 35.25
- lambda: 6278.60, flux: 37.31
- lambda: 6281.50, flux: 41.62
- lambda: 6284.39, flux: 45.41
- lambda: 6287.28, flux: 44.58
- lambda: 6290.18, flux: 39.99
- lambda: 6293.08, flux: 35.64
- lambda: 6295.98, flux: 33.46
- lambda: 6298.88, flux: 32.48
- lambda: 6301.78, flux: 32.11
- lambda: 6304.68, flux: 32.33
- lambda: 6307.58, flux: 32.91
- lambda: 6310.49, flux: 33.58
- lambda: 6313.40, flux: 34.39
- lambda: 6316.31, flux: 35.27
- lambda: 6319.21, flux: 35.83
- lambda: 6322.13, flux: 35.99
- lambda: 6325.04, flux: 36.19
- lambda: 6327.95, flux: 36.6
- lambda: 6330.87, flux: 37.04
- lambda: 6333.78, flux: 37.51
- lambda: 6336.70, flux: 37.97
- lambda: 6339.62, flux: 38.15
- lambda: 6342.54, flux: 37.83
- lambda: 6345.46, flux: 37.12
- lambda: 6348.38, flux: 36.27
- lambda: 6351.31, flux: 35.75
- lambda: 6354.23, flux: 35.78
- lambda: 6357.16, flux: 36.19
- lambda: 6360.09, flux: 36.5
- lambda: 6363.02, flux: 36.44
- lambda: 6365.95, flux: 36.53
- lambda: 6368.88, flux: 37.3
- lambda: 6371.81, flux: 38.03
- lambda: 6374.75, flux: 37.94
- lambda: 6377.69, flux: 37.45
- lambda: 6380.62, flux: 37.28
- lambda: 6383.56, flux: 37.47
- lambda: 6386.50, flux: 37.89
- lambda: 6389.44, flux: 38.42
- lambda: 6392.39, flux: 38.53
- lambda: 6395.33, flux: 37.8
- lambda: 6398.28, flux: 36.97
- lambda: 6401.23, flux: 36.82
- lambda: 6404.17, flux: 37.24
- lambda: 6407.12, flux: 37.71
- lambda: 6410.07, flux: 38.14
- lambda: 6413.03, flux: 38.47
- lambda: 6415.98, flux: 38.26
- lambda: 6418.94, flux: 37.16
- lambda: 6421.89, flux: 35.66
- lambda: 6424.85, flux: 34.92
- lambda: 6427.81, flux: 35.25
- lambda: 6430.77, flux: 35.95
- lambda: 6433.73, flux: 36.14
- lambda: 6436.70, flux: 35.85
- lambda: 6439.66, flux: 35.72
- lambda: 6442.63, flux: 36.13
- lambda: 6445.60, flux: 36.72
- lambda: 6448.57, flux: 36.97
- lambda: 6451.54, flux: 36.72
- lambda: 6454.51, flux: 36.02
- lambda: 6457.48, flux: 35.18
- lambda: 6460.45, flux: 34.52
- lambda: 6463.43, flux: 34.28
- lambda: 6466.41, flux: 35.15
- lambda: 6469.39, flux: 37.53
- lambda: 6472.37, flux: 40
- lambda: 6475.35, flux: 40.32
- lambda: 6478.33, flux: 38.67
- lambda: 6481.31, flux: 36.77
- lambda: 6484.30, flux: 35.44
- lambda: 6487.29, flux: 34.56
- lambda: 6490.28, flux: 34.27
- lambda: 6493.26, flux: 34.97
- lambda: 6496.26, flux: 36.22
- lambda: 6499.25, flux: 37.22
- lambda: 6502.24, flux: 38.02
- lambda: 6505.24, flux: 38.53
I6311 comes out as 1.6 angstrom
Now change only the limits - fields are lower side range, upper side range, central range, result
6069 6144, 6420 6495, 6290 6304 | 1.3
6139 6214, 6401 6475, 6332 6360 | 0.7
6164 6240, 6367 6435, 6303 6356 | 3.2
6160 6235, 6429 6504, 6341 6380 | 0.9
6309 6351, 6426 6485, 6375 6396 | -0.8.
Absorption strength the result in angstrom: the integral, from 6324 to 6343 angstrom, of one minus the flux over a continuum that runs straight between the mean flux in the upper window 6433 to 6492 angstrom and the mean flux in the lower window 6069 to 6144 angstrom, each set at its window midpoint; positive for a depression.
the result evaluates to 0.1 angstrom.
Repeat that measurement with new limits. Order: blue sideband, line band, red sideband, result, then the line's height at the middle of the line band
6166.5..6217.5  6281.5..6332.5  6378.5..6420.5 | 3.68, 39.1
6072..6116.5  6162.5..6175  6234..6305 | -0.94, 38.1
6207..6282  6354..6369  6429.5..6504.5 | 0.10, 36.7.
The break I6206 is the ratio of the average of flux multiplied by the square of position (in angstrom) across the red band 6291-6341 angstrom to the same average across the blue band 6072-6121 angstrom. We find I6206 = 0.97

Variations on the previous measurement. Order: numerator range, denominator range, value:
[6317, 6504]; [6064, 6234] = 1.01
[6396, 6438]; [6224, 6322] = 1.05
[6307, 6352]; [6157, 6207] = 0.93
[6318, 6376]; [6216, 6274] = 1.04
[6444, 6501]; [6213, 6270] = 1.06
